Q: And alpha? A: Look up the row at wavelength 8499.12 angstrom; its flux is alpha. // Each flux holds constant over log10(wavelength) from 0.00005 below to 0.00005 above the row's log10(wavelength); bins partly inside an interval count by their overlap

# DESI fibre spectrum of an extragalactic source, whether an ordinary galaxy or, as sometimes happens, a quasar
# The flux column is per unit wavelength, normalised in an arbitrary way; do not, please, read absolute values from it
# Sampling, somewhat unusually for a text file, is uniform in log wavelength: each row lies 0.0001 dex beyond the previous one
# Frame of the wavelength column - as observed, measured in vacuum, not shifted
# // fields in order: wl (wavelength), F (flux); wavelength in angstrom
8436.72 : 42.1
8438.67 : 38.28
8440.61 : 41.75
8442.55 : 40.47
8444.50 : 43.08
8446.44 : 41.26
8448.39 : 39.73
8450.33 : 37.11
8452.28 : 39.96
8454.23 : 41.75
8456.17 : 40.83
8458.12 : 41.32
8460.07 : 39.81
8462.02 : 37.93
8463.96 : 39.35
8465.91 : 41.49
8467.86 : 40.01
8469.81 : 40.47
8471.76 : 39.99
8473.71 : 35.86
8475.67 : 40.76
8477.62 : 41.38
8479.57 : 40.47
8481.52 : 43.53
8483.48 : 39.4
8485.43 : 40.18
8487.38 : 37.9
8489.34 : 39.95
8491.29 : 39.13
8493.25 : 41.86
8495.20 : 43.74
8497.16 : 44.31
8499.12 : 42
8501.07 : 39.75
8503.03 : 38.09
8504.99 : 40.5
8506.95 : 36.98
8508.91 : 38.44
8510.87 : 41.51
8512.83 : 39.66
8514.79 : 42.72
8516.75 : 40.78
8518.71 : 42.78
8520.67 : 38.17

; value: 42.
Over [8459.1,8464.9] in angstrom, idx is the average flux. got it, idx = 39.1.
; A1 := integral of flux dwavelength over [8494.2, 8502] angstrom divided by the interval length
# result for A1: 42.5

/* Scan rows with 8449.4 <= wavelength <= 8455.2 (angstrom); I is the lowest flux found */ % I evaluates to 37.11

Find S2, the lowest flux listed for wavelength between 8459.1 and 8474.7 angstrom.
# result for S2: 35.86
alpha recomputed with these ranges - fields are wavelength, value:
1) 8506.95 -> 36.98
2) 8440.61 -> 41.75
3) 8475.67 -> 40.76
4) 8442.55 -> 40.47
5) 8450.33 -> 37.11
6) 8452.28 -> 39.96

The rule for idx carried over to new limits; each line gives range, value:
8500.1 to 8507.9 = 38.8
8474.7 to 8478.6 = 41.1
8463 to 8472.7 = 40.3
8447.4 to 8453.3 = 38.9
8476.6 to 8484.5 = 41.2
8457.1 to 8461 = 40.5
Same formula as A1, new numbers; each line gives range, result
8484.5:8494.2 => 39.8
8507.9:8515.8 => 40.6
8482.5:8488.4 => 39.2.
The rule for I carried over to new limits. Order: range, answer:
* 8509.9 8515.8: 39.66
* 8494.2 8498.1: 43.74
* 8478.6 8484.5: 39.4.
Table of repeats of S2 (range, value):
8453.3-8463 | 37.93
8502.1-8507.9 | 36.98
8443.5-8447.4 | 41.26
